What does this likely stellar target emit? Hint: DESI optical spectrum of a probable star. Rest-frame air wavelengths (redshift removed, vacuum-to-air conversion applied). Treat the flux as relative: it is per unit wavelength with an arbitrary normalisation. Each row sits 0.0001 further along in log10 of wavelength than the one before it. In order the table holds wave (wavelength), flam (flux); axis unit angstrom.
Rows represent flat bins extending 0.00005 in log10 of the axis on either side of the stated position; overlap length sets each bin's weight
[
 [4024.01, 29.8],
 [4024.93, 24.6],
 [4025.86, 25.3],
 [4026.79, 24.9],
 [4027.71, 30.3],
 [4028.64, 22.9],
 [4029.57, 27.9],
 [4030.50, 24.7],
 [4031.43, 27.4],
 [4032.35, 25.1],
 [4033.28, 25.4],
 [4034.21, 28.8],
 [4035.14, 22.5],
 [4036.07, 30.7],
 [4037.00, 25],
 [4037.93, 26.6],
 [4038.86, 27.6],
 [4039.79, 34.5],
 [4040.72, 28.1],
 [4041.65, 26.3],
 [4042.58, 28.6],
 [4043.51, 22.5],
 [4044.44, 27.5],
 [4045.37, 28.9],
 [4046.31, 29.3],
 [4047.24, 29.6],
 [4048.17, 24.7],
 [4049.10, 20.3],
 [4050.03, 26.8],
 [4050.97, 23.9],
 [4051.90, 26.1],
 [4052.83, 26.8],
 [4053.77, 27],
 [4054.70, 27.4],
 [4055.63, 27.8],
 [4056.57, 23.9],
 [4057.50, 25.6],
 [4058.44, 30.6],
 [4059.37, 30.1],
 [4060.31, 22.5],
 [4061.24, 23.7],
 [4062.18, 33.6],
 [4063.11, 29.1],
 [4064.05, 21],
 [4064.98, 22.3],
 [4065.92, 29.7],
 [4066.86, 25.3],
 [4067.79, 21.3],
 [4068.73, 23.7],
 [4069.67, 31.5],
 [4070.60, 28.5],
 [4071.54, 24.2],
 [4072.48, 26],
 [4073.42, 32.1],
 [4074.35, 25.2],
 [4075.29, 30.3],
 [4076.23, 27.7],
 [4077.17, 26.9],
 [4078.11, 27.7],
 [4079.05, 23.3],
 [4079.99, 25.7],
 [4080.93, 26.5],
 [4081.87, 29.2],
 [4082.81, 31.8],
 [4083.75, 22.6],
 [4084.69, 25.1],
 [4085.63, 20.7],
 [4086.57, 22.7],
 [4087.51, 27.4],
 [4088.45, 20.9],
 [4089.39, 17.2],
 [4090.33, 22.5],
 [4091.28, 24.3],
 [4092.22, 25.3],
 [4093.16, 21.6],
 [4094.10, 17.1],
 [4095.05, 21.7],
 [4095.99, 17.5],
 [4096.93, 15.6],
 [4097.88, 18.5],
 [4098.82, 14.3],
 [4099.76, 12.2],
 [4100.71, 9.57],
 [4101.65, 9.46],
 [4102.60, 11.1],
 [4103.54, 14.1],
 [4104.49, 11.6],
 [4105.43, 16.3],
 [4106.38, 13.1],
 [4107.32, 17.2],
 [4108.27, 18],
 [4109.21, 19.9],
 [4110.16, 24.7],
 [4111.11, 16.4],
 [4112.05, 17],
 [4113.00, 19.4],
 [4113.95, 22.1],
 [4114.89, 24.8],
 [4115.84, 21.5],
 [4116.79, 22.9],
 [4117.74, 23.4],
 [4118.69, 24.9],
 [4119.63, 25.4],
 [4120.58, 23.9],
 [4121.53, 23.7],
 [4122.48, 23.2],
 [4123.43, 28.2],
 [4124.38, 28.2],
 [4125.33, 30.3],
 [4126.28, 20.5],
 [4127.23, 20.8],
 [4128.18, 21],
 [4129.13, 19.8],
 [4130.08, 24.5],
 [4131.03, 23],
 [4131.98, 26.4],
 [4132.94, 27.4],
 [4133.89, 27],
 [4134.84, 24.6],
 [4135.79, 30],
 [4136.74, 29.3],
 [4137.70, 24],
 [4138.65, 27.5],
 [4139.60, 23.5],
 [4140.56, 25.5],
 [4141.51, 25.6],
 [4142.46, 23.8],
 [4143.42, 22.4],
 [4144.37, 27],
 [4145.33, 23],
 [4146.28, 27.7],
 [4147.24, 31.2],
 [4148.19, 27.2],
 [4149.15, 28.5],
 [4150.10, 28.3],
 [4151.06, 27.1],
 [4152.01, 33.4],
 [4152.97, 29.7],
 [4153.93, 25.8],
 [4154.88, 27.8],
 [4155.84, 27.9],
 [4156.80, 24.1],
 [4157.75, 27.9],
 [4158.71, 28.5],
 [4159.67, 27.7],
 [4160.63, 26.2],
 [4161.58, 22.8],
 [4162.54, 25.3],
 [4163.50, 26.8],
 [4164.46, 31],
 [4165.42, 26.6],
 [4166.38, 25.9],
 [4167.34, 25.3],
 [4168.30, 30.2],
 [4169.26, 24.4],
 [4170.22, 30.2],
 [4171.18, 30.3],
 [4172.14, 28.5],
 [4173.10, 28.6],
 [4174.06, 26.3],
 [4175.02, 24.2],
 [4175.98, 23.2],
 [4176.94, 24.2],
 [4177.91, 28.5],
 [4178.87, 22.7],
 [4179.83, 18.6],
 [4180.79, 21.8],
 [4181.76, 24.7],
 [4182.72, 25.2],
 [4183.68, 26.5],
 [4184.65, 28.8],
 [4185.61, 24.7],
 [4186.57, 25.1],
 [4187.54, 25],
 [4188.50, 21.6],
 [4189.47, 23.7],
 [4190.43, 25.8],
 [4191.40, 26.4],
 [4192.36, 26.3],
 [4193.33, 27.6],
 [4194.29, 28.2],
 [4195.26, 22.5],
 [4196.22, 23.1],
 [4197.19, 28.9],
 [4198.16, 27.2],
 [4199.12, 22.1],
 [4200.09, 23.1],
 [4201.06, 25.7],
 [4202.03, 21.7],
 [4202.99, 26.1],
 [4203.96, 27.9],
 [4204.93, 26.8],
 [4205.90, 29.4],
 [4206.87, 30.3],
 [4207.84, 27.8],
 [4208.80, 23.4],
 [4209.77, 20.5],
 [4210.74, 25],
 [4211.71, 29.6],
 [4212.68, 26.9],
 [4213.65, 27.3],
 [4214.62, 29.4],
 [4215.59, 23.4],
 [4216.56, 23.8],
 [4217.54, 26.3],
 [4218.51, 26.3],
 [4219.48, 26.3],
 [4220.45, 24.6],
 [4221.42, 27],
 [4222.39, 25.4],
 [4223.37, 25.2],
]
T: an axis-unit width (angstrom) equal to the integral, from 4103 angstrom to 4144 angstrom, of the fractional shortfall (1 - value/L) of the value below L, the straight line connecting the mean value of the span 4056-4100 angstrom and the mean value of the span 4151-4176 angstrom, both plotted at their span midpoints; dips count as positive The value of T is 5.2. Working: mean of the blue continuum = 24.4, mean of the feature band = 22.7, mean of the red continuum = 27.3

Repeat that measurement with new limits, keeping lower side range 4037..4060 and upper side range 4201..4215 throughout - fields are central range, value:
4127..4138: 0.8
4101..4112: 4.6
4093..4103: 4.4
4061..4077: 0.1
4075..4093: 1.3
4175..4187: 1.0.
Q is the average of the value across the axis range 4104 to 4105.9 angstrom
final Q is 13.9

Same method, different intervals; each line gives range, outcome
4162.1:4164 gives 26.1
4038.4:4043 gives 29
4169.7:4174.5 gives 28.8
